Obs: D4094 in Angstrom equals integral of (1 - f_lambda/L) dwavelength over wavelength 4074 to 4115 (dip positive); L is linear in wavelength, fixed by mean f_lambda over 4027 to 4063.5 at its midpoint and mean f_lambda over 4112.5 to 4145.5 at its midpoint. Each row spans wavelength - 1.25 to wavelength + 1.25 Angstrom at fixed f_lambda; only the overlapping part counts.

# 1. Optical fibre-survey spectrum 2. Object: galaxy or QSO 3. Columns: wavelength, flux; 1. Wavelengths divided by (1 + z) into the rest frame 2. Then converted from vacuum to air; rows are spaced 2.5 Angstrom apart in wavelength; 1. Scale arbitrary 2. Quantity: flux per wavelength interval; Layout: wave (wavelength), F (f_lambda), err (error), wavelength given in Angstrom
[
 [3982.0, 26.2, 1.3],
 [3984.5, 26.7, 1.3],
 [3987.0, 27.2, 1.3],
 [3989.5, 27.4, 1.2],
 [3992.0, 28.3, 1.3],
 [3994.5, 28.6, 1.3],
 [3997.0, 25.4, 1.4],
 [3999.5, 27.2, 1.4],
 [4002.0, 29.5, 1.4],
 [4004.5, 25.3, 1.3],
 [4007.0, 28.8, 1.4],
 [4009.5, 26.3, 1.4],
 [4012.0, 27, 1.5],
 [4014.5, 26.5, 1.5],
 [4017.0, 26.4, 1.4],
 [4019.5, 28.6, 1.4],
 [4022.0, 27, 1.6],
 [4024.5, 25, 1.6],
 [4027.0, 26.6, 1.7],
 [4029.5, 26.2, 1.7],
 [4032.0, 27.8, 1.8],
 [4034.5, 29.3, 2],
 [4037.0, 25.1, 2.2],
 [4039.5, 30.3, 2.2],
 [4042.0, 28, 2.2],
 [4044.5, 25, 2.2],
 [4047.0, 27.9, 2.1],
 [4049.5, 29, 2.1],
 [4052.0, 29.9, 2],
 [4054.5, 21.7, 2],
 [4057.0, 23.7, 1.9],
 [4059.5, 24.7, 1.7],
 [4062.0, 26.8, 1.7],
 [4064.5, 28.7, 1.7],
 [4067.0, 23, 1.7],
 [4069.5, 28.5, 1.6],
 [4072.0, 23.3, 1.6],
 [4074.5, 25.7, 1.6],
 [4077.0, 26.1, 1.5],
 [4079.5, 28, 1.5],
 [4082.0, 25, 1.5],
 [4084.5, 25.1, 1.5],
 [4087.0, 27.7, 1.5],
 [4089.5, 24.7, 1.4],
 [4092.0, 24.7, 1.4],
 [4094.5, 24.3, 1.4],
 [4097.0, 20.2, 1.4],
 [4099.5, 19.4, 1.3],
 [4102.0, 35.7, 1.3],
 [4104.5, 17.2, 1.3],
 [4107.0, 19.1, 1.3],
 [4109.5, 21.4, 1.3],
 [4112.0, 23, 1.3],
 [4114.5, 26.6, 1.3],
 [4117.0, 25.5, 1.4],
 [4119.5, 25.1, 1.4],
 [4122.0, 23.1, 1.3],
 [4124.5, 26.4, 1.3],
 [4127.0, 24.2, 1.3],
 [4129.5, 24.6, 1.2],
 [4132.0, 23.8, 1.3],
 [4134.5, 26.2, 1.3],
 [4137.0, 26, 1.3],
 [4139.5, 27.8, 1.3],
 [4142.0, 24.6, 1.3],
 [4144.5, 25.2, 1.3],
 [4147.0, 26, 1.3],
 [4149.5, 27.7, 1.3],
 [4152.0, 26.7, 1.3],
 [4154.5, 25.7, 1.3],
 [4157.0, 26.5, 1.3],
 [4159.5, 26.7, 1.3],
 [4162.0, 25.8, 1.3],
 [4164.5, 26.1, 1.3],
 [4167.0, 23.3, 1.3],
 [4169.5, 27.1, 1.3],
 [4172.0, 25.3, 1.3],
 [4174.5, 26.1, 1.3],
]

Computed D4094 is 2.6 Angstrom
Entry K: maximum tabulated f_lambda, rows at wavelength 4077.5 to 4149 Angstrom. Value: 35.7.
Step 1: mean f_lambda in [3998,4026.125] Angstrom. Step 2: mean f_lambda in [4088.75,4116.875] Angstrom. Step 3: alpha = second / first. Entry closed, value 0.9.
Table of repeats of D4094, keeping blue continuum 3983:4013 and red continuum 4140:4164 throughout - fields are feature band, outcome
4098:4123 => 2.72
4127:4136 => 0.51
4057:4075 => 0.75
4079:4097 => 0.99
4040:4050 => -0.23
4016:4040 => -0.06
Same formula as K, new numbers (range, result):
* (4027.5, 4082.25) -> 30.3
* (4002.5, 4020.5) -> 28.8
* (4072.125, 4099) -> 28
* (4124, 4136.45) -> 26.4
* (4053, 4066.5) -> 28.7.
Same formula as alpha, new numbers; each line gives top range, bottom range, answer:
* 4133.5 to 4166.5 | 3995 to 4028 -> 0.97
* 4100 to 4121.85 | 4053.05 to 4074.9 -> 0.95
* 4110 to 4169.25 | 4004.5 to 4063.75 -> 0.95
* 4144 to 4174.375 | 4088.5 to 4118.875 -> 1.11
